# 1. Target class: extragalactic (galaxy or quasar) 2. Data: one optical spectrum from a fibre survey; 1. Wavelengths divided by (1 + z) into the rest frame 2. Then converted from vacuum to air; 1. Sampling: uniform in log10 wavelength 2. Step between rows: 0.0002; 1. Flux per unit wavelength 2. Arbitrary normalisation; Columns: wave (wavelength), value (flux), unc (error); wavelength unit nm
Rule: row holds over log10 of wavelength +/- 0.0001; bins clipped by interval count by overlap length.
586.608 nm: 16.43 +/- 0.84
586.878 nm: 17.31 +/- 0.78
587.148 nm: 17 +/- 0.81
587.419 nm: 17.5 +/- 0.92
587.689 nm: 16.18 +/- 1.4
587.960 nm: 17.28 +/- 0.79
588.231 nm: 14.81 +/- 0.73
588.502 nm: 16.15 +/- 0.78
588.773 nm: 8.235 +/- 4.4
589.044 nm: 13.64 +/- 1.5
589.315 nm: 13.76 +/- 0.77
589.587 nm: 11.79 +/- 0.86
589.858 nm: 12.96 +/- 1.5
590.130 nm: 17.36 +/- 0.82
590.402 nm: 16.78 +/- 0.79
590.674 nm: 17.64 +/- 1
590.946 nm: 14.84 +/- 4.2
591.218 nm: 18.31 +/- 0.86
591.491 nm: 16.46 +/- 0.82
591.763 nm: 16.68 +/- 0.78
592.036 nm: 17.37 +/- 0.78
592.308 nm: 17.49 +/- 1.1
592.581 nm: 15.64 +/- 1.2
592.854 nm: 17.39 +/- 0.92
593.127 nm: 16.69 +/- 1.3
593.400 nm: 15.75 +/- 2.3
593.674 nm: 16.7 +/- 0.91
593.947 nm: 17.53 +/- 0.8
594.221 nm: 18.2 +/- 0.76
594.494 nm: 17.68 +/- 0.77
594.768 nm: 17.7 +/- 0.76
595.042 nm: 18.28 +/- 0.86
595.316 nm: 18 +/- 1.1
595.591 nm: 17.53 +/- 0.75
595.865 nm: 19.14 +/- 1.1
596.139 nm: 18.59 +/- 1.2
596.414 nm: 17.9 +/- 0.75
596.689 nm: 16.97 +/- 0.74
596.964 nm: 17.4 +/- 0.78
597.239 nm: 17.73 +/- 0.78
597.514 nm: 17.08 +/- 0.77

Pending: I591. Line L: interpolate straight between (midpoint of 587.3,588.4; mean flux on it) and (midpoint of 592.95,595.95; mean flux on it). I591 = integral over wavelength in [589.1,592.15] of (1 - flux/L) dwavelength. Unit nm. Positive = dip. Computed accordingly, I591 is 0.208 nm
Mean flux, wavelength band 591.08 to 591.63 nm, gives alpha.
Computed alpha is 17.4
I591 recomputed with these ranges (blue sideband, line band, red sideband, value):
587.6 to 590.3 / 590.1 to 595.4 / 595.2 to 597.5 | -0.346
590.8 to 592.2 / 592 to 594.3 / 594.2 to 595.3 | 0.058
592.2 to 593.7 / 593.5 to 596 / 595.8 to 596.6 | -0.035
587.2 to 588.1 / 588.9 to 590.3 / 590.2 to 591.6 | 0.244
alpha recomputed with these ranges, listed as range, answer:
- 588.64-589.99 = 12.1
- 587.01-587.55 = 17.2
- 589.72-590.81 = 16.2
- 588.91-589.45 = 13.7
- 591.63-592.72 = 16.8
